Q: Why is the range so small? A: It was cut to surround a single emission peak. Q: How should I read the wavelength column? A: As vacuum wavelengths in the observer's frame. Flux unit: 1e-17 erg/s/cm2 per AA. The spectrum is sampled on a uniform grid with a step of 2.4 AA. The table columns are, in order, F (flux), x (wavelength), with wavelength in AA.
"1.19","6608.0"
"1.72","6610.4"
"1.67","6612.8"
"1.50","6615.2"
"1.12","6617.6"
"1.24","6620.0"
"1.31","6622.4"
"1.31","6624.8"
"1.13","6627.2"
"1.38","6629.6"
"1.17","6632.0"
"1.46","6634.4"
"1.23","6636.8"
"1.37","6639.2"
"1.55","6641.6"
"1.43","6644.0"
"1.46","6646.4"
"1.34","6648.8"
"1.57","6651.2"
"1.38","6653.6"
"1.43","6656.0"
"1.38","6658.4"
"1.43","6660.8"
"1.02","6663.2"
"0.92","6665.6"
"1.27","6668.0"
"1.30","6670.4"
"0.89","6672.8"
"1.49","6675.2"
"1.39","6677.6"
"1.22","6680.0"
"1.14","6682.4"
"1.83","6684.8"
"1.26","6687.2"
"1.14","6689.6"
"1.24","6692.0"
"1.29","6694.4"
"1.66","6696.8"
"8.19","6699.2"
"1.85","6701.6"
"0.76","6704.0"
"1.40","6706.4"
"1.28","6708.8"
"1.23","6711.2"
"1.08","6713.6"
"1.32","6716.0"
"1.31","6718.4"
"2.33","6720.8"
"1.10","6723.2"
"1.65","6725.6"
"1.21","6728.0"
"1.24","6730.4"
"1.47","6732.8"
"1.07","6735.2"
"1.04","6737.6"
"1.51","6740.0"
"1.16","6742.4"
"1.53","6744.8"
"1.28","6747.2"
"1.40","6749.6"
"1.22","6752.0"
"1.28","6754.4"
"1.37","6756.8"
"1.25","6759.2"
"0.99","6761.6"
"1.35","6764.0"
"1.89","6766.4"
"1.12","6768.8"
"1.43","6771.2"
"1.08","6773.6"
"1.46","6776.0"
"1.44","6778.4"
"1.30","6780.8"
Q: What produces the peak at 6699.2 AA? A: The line H-alpha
